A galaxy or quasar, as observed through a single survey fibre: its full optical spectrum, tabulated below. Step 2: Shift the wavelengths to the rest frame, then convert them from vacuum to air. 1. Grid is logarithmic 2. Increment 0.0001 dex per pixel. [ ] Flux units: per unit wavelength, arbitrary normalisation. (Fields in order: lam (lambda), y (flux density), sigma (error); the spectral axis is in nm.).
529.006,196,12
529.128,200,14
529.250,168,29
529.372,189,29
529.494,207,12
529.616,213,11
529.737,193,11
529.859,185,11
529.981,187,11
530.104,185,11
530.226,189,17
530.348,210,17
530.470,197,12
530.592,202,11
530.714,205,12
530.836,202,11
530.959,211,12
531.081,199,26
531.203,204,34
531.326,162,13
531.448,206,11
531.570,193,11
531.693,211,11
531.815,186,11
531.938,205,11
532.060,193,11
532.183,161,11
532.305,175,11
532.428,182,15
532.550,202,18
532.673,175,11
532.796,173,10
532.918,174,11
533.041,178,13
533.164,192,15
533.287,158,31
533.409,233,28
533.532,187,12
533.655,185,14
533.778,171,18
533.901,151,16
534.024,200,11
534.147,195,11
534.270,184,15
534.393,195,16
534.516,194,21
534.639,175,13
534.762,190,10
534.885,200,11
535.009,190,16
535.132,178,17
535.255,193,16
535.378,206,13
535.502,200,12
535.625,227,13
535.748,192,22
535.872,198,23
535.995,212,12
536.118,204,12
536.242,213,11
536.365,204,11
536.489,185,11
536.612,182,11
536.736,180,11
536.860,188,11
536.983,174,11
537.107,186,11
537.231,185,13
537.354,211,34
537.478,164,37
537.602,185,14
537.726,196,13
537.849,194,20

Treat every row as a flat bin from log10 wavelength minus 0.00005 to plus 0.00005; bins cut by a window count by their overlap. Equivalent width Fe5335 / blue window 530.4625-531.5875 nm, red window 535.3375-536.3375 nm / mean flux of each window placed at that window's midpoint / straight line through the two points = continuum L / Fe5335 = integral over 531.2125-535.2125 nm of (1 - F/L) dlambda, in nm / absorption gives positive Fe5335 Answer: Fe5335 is 0.31 nm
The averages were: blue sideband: 198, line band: 186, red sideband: 206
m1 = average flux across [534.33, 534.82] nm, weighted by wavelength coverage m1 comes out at 189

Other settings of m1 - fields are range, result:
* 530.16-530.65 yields 200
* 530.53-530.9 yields 203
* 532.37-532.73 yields 187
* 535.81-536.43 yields 206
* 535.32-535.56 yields 202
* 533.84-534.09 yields 176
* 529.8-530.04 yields 186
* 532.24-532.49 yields 179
